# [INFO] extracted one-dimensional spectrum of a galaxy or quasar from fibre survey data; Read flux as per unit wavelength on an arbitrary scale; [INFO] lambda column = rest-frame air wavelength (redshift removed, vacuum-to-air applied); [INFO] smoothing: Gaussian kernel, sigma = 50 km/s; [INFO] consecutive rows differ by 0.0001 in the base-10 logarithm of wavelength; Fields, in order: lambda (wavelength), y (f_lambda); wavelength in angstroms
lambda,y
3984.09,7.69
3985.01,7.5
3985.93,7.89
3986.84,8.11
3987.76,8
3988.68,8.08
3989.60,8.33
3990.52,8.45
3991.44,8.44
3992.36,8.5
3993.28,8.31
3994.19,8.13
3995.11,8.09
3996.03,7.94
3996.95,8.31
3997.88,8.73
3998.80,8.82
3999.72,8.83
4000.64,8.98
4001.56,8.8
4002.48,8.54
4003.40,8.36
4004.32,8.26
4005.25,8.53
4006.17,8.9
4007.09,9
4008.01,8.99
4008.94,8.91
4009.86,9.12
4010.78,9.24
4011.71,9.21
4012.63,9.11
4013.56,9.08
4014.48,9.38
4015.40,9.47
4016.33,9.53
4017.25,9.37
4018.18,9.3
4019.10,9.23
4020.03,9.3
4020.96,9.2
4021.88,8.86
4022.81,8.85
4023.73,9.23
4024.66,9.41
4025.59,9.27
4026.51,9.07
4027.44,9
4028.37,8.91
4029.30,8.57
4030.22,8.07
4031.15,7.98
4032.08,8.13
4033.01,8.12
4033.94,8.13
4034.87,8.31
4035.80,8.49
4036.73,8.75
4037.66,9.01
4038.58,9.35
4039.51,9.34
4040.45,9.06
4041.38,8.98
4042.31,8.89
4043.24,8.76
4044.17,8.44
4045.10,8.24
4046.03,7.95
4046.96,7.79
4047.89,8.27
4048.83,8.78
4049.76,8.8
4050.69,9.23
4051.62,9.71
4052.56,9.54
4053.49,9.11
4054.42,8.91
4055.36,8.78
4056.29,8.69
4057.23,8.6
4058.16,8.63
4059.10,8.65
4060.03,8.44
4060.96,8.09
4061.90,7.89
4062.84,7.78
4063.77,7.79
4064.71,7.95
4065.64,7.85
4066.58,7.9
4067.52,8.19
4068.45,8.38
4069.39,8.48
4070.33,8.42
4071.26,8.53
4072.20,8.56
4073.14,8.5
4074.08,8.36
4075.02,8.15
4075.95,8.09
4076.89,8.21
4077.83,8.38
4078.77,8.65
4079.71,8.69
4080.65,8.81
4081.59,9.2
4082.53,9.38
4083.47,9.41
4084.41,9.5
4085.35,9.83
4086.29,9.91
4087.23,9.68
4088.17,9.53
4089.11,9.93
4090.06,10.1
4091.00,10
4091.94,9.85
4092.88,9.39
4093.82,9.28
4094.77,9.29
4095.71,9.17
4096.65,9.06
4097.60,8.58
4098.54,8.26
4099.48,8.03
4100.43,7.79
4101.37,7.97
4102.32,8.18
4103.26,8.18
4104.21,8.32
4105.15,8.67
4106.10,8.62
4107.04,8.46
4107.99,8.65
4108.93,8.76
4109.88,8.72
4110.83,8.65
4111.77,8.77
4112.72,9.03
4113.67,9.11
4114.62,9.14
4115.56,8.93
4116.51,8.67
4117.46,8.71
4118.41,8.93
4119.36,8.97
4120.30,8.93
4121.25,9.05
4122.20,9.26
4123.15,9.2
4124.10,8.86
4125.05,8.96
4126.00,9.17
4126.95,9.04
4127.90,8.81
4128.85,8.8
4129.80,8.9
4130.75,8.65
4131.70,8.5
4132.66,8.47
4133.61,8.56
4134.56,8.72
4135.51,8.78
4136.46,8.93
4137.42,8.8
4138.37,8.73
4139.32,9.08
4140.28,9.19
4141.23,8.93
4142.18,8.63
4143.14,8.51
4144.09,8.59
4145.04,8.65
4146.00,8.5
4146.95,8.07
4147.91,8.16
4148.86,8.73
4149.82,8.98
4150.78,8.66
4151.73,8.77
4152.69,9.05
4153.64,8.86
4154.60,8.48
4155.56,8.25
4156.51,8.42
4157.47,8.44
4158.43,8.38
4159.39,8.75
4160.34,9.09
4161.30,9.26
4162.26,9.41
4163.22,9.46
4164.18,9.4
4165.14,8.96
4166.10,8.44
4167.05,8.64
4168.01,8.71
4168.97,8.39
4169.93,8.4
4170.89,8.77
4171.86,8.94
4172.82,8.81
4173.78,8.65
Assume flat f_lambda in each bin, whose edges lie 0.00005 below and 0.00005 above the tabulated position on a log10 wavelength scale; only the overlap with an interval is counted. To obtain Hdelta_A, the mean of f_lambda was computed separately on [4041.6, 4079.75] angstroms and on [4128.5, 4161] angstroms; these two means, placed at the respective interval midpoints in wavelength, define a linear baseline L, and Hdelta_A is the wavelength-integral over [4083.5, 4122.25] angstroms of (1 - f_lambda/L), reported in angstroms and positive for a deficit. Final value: -1.81 angstroms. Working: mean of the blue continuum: 8.47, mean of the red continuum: 8.68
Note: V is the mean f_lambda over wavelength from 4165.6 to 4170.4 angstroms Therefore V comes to 8.53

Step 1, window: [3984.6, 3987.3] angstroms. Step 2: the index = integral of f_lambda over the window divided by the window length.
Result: 7.85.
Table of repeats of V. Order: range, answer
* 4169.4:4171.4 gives 8.54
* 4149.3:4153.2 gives 8.86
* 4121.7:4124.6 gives 9.1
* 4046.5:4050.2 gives 8.4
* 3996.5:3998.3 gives 8.47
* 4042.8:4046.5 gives 8.36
